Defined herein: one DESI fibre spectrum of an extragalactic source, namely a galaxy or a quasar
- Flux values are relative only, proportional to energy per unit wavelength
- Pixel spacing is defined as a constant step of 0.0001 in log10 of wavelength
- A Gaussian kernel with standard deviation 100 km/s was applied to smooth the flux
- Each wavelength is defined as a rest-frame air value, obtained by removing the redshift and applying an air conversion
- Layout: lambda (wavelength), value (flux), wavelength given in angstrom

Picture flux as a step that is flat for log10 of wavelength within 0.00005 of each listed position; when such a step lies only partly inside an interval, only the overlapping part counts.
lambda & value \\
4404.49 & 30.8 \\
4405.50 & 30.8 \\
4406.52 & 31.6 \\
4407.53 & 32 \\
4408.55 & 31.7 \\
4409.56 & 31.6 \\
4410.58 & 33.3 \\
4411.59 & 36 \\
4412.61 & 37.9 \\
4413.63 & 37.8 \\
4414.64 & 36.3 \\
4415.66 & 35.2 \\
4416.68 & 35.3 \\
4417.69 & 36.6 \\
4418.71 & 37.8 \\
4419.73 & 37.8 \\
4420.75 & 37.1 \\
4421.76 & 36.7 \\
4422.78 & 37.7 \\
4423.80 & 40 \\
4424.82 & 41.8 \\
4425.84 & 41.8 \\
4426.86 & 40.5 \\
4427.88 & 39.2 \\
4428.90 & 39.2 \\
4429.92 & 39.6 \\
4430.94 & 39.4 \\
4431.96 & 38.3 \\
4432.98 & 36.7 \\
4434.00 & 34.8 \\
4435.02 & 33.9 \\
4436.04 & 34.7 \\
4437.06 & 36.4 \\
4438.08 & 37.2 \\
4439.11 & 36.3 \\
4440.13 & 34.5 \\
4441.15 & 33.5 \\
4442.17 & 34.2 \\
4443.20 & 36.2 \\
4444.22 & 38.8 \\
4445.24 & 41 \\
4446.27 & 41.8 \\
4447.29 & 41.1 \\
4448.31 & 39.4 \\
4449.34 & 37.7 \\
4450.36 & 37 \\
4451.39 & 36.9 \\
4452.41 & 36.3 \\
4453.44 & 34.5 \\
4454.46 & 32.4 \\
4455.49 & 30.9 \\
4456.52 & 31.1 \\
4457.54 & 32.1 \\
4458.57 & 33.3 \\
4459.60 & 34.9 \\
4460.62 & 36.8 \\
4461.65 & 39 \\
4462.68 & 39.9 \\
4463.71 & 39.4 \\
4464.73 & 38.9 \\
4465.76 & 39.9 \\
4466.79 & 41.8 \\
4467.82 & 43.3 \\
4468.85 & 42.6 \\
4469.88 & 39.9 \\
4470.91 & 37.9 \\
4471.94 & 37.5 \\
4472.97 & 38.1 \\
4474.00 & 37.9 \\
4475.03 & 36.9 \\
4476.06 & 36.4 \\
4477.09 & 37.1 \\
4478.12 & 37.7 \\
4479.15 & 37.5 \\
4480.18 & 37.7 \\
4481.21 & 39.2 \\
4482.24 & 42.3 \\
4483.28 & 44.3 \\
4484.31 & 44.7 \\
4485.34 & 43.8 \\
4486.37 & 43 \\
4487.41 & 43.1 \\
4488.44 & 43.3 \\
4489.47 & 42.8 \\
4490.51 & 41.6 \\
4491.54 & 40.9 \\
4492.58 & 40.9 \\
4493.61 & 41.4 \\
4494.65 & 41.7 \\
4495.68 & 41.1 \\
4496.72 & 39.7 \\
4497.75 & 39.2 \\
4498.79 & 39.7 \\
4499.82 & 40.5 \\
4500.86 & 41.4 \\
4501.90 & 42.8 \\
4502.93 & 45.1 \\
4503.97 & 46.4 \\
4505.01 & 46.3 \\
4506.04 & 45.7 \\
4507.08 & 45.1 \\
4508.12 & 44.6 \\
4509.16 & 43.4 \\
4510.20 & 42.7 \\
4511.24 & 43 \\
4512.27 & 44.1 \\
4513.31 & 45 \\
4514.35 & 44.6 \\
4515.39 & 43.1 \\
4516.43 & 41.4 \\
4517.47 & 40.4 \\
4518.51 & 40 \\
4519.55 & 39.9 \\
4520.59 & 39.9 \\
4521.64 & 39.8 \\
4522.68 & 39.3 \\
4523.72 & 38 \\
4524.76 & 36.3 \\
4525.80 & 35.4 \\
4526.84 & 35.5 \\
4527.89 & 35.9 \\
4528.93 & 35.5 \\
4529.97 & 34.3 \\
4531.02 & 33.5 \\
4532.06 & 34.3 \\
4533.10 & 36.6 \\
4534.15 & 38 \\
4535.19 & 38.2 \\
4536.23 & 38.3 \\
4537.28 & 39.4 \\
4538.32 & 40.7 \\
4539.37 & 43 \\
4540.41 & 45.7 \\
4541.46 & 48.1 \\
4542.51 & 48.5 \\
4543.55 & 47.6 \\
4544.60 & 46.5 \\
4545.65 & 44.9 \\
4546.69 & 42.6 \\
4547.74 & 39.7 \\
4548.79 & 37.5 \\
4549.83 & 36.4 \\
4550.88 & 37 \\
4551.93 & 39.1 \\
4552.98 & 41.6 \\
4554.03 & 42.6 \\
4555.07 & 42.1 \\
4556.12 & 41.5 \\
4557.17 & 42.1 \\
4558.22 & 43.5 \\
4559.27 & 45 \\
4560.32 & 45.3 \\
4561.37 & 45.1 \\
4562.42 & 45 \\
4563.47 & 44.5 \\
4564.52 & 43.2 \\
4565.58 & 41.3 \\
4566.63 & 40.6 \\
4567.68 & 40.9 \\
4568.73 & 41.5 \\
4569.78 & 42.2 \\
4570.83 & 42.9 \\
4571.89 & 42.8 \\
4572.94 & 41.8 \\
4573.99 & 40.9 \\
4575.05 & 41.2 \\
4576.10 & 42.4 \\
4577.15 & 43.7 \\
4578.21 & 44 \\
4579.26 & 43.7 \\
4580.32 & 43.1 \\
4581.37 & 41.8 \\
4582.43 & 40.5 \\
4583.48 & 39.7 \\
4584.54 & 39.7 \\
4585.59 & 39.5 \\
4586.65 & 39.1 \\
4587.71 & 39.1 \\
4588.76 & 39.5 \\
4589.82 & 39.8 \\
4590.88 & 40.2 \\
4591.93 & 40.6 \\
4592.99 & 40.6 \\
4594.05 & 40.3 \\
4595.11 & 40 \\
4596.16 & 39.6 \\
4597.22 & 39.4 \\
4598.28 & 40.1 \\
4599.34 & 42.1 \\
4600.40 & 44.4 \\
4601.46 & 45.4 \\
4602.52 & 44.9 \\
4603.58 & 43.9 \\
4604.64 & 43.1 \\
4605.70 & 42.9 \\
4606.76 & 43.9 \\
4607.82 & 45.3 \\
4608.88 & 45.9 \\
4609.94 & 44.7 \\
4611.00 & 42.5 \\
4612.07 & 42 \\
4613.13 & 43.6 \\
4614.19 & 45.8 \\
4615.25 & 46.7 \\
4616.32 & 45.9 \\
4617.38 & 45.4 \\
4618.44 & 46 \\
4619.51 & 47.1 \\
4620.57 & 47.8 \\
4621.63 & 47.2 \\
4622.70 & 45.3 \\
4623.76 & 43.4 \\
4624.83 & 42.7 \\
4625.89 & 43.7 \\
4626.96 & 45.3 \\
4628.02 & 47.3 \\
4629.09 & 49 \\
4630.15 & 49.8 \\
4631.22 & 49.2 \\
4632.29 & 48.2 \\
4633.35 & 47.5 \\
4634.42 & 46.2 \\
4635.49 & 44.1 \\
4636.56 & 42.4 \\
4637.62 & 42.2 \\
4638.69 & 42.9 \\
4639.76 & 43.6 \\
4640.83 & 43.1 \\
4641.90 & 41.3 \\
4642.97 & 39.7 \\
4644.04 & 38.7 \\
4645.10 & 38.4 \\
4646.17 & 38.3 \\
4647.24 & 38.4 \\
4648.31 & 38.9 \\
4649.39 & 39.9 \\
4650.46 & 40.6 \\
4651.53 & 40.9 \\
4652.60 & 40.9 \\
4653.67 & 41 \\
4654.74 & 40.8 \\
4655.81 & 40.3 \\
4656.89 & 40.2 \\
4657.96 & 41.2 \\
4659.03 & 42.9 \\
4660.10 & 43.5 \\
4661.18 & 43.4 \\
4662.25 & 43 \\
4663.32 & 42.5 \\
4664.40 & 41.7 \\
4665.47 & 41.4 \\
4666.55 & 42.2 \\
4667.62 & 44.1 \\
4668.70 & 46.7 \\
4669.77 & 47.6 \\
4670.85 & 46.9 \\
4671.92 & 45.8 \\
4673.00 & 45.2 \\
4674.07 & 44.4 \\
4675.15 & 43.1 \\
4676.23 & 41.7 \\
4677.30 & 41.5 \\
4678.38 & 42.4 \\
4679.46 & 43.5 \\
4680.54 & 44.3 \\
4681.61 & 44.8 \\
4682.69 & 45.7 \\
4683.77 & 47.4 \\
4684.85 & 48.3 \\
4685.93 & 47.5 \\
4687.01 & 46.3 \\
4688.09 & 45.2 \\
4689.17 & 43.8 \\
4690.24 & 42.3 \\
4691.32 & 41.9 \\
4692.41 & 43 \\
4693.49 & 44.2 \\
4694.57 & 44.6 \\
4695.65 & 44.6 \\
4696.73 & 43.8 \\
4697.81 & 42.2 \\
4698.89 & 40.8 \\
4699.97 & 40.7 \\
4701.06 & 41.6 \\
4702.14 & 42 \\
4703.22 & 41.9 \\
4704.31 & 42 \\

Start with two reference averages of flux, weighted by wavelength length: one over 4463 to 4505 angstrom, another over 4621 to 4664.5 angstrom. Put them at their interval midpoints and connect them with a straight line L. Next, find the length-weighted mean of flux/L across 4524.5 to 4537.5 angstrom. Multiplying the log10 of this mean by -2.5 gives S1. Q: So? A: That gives 0.15 mag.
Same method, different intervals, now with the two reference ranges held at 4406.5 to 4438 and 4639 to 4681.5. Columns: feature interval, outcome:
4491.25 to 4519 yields -0.105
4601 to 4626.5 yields -0.092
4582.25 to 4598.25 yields 0.021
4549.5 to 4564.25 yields -0.064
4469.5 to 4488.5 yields -0.048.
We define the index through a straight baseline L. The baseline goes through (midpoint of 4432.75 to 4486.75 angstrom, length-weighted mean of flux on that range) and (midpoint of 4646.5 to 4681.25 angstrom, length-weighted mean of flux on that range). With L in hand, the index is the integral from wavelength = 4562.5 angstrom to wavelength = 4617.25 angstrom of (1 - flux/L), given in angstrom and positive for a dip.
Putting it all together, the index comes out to -2.0 angstrom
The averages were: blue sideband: 37.8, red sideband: 42.5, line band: 42.3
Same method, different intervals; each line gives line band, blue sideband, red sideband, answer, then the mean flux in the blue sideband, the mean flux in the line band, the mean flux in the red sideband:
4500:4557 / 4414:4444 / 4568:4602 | -1.82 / 37.2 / 41.1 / 41.3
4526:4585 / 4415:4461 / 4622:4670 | -1.41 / 36.8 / 41.3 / 43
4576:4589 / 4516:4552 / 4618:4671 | 0.01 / 39.6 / 41.2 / 43.3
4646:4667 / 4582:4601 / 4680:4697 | 1.07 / 40.3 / 41.1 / 44.9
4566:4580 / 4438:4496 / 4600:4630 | 0.35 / 38.6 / 42.2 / 45.1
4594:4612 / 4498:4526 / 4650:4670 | -0.30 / 42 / 42.9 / 42.3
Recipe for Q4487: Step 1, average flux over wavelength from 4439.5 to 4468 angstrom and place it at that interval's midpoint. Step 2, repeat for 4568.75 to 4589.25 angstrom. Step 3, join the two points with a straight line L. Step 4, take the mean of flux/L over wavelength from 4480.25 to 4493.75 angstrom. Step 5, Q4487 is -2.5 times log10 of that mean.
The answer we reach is -0.11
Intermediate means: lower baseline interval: 36.9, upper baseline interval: 41.5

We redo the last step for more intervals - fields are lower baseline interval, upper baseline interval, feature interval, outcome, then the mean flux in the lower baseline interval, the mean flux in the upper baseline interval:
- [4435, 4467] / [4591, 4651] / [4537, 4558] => -0.05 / 36.6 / 43.5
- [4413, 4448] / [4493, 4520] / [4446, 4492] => 0.04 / 37.6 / 42.6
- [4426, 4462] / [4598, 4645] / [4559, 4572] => -0.03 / 36.6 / 44.6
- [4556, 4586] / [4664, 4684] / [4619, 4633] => -0.08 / 42.4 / 44.2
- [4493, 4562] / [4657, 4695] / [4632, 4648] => 0.03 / 41.3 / 44.1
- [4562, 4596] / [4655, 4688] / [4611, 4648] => -0.04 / 41.4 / 44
